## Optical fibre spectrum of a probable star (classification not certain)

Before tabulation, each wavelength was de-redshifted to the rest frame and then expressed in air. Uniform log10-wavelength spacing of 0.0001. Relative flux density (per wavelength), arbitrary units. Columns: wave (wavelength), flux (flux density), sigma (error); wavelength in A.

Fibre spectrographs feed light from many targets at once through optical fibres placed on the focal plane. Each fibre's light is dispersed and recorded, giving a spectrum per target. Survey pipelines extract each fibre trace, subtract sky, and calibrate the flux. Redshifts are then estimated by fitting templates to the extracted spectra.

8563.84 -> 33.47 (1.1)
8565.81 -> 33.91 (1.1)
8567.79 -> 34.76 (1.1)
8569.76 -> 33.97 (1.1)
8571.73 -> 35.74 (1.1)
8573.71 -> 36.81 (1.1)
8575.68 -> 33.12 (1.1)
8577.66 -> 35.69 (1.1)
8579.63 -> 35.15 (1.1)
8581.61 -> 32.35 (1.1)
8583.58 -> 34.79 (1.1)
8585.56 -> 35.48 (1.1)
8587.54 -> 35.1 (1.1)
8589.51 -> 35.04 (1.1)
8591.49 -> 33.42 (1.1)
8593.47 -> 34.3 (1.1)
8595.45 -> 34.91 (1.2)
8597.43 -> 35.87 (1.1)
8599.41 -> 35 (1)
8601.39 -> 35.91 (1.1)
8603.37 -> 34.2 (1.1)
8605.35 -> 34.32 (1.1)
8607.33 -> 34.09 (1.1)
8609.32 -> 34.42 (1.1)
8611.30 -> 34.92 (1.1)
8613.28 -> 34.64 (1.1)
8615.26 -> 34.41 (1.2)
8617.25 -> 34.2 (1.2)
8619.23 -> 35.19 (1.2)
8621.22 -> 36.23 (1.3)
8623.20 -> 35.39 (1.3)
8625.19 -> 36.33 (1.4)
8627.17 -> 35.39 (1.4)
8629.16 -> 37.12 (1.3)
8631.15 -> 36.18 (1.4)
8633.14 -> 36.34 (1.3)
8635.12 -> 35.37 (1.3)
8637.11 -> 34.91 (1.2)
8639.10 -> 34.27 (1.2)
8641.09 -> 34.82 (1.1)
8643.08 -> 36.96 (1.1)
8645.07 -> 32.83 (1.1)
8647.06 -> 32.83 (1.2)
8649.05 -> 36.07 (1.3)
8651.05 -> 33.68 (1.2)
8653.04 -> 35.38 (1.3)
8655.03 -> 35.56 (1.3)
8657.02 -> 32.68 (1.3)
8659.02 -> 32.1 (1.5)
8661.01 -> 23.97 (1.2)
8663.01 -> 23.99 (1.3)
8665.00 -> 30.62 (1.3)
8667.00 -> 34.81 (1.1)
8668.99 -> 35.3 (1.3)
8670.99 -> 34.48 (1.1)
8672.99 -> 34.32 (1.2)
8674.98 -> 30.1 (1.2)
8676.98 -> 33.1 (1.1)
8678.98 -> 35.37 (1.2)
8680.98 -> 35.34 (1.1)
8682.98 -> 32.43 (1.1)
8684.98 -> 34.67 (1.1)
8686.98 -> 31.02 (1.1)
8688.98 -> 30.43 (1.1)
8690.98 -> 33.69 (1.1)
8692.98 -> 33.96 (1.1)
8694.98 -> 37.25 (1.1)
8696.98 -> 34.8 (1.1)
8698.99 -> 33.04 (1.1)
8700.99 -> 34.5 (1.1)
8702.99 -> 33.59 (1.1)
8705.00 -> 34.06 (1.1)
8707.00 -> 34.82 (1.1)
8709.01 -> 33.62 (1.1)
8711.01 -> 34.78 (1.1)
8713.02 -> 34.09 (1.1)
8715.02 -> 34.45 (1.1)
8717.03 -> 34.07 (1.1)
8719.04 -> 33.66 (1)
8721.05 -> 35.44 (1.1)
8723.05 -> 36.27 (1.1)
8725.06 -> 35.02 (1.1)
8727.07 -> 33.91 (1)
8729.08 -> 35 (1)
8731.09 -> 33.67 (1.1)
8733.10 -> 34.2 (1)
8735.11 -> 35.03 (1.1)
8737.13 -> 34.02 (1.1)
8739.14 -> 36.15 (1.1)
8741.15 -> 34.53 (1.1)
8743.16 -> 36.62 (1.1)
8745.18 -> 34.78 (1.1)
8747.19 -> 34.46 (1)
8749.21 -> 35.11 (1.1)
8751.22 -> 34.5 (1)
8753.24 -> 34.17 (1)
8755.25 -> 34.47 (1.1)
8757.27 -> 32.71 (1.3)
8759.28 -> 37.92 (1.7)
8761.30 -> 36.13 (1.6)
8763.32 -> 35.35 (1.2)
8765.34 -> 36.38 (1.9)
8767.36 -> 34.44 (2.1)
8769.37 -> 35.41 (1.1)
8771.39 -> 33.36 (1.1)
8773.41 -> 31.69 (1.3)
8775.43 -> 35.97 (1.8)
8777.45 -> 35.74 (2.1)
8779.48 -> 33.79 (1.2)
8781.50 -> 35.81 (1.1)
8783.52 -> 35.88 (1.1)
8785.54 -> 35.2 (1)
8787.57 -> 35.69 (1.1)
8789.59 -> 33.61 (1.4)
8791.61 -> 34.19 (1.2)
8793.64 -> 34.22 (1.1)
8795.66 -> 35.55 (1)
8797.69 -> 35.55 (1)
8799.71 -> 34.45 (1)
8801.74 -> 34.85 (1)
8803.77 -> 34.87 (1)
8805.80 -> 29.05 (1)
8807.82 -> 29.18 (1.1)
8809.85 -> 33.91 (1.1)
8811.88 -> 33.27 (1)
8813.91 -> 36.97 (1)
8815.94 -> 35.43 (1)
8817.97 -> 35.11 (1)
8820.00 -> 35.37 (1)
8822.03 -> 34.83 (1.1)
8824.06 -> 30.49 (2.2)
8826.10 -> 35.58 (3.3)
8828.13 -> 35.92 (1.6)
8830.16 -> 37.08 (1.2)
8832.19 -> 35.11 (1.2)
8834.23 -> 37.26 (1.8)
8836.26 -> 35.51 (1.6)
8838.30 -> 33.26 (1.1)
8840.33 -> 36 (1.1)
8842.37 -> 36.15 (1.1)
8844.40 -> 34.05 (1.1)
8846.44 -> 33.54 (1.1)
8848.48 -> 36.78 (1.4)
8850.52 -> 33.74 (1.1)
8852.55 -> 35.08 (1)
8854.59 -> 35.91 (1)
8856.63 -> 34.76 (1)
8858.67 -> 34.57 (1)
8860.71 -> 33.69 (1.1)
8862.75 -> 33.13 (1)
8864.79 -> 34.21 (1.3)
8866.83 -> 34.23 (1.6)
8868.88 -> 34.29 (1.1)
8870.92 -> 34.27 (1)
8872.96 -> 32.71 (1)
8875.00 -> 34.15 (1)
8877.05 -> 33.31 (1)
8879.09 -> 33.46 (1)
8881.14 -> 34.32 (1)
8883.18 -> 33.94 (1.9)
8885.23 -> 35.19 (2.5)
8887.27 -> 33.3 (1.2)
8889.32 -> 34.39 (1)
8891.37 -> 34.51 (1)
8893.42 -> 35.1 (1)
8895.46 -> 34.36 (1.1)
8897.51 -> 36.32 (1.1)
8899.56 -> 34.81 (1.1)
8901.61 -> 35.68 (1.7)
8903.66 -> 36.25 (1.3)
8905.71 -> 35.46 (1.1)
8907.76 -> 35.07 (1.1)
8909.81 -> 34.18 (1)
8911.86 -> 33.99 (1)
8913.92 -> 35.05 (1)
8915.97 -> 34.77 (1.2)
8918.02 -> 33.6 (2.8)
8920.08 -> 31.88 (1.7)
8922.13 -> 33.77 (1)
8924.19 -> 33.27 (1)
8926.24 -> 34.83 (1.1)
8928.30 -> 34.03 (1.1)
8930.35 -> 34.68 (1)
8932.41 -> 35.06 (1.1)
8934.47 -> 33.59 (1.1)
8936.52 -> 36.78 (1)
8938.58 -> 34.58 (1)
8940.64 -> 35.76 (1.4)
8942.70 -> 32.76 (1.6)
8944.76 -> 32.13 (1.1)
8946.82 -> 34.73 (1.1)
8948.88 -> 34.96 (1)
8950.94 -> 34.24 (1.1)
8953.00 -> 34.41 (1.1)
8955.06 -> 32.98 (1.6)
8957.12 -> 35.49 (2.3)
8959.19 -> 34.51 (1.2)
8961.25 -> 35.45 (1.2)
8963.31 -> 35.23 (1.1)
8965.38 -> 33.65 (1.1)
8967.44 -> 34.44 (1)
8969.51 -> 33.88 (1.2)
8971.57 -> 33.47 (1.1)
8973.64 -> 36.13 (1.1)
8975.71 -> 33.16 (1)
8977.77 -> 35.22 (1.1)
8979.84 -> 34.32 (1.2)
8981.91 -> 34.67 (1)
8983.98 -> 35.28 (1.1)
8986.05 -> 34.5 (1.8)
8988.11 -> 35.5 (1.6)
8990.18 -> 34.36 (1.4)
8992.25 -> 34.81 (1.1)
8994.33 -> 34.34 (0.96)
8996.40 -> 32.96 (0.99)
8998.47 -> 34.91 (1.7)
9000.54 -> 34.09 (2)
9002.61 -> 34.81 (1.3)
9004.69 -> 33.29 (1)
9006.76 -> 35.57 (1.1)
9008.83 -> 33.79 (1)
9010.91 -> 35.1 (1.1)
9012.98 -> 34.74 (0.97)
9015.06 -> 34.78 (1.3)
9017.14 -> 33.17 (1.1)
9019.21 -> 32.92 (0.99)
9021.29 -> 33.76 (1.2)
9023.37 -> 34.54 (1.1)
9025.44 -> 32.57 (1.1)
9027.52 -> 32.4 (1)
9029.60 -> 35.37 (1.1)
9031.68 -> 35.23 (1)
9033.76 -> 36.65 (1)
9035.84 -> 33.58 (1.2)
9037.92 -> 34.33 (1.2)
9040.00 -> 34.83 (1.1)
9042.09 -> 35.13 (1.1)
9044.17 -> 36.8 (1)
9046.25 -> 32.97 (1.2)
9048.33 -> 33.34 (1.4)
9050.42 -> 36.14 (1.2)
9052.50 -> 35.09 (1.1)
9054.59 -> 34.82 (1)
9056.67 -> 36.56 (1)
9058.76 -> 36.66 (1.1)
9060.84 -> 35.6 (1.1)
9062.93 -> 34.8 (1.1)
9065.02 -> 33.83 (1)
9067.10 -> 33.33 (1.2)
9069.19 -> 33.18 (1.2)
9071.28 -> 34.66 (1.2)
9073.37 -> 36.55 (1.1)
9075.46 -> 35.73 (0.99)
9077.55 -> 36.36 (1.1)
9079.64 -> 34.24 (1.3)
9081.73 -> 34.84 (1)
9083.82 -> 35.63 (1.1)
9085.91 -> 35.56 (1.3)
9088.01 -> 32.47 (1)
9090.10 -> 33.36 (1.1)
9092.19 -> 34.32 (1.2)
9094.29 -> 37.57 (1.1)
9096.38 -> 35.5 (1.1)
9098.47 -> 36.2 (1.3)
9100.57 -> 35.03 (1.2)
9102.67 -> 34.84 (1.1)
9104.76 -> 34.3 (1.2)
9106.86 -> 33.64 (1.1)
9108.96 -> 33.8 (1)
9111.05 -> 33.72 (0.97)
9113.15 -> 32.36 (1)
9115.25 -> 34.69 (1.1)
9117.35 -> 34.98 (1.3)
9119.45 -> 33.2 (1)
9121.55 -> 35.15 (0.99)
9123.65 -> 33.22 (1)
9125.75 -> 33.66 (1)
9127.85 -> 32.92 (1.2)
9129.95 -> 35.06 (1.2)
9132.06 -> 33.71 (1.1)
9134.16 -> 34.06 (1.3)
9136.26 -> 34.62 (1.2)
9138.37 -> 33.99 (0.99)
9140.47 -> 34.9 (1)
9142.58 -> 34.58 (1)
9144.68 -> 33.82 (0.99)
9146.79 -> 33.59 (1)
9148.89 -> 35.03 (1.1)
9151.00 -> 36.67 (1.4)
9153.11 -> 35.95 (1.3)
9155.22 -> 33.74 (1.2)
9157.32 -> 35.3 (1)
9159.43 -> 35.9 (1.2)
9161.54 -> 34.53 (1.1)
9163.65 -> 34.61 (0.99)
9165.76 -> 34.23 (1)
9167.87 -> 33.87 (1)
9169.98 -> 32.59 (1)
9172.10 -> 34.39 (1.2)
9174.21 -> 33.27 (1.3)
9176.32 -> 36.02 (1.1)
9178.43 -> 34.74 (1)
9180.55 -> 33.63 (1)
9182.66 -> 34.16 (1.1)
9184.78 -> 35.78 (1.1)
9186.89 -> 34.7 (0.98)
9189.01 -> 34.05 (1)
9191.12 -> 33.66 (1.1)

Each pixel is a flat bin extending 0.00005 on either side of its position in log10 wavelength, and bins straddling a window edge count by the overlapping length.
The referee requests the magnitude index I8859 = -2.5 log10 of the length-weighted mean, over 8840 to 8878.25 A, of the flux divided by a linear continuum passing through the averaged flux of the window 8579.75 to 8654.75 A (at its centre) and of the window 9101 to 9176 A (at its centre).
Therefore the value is 0.007 mag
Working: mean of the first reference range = 34.9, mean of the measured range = 34.4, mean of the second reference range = 34.3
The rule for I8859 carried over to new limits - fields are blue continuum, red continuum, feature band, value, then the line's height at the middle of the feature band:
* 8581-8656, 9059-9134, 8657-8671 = 0.14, 34.9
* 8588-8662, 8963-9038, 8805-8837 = 0.00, 34.5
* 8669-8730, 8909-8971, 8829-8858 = -0.03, 34.2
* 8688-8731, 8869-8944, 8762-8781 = -0.01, 34.3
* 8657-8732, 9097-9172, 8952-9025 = -0.01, 34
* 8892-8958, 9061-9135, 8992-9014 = 0.00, 34.5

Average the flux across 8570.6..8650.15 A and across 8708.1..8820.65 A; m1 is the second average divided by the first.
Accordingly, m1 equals 0.99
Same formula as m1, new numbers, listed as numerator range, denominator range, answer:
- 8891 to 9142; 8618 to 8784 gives 1.01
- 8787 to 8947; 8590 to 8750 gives 1.01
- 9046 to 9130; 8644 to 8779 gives 1.02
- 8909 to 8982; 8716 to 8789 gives 0.98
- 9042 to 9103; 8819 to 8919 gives 1.01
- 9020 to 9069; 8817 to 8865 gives 0.99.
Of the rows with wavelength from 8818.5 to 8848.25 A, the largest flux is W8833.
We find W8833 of 37.26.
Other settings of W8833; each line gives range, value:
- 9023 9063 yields 36.8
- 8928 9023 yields 36.78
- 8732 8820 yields 37.92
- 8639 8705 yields 37.25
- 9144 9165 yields 36.67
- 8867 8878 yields 34.29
